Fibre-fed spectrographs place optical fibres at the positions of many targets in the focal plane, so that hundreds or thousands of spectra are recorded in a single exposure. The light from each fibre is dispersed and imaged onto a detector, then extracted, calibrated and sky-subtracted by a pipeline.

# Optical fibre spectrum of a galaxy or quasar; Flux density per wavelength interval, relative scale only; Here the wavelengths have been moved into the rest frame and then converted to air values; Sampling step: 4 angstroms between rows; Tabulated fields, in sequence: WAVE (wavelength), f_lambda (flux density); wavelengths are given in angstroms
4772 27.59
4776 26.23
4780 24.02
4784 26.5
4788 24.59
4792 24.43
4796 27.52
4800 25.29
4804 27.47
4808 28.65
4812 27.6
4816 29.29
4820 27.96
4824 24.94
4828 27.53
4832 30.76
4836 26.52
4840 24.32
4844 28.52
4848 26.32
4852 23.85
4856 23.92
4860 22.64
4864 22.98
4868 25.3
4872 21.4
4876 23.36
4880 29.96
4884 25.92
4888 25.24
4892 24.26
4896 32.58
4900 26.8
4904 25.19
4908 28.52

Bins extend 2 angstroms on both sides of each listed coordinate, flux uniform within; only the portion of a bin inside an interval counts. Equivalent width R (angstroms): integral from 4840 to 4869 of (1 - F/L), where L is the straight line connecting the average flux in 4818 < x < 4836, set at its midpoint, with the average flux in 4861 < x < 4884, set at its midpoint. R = 1.24 angstroms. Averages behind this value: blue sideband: 27.7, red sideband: 24.6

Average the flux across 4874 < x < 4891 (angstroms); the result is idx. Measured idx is 26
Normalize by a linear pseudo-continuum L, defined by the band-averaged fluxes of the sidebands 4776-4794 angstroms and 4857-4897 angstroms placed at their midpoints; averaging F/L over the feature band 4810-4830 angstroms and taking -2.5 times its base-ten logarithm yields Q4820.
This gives -0.10 mag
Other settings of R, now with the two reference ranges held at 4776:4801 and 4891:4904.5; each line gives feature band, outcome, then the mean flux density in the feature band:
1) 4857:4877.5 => 2.9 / 23.2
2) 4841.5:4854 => 0.2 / 26.2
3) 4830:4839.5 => -0.6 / 28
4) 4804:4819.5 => -1.4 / 28.3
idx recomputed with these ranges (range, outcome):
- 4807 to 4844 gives 27.5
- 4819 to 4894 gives 25.5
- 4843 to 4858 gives 25.5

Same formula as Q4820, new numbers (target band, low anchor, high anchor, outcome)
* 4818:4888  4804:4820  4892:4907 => 0.10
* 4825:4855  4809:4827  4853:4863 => -0.06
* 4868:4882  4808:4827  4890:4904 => 0.11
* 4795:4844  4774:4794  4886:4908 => -0.07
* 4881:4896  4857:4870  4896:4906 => -0.01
